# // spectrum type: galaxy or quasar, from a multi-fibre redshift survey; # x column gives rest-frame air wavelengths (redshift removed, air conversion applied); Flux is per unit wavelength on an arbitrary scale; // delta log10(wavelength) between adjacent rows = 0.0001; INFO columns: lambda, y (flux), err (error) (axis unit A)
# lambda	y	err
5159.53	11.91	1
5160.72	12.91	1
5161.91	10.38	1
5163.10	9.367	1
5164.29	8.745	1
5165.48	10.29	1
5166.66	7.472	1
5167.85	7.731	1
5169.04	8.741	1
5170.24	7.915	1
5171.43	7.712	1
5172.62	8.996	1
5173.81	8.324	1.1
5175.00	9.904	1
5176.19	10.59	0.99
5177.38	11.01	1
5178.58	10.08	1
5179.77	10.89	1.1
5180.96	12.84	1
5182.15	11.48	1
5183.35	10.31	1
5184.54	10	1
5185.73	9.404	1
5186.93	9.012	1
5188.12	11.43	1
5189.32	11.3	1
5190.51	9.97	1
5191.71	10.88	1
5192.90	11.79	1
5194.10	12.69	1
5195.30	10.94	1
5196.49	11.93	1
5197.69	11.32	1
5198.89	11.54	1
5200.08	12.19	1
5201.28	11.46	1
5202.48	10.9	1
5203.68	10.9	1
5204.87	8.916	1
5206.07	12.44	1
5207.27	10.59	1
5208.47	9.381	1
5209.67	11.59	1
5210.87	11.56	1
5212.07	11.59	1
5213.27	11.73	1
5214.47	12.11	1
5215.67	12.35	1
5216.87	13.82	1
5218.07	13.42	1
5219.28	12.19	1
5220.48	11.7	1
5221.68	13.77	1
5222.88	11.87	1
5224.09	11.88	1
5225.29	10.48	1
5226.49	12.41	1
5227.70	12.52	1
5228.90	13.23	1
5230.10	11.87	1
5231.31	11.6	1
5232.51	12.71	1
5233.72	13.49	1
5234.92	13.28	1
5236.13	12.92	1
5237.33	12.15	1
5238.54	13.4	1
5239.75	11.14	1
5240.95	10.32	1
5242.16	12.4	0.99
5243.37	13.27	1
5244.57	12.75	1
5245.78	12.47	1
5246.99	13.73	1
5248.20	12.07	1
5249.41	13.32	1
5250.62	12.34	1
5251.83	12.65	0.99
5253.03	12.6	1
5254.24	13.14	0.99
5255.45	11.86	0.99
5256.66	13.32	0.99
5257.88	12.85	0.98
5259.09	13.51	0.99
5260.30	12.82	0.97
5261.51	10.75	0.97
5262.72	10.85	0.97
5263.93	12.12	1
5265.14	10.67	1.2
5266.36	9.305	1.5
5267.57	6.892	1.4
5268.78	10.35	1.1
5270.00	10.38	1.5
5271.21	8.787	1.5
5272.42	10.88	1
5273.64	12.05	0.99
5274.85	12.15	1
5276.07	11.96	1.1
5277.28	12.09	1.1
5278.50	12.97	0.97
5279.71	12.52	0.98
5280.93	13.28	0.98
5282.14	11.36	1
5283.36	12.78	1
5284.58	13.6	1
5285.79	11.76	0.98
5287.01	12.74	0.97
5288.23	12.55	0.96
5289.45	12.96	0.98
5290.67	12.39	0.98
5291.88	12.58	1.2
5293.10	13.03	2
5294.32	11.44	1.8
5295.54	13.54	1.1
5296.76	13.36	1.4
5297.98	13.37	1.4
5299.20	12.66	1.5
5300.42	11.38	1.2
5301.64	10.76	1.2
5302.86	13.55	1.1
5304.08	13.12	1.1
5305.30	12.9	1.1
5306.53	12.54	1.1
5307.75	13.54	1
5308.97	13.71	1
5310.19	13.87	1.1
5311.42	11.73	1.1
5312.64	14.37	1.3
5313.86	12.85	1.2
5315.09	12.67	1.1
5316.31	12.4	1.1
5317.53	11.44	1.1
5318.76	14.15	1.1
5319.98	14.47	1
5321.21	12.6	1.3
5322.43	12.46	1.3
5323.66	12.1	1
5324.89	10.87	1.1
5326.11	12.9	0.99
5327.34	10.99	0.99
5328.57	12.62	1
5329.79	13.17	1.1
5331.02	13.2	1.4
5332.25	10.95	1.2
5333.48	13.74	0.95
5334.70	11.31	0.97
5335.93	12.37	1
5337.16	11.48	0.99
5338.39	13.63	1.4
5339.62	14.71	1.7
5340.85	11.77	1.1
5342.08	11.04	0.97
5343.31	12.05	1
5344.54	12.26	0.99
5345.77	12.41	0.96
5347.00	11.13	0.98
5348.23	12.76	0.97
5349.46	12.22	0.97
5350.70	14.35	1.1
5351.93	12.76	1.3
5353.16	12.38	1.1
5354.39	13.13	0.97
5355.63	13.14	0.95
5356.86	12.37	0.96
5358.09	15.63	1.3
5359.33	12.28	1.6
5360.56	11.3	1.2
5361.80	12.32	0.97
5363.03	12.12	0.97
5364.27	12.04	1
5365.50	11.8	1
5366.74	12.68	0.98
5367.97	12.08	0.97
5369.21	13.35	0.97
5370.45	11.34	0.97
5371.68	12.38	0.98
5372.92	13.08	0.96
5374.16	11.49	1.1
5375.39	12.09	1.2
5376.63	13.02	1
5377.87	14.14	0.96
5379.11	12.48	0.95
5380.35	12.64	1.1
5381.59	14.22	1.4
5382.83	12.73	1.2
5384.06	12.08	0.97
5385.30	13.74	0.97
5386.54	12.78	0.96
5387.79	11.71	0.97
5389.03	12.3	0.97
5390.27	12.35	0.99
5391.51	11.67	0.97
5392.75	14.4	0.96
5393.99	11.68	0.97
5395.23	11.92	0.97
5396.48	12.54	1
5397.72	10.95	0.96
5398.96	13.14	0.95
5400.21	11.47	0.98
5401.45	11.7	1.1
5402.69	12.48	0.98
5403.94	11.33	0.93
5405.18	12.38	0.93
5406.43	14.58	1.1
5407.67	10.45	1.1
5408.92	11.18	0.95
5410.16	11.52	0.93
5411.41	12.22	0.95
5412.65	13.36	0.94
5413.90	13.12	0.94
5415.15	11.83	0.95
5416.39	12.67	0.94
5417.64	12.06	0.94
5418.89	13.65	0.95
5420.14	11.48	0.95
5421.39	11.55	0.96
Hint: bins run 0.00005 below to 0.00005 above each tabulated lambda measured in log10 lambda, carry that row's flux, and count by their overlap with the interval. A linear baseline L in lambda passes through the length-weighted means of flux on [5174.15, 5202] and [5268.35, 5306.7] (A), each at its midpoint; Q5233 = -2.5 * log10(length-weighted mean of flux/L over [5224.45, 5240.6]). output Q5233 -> -0.07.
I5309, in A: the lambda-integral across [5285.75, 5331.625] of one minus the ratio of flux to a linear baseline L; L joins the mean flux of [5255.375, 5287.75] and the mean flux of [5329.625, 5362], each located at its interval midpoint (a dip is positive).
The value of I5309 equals -2.3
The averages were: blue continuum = 11.7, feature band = 12.7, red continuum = 12.6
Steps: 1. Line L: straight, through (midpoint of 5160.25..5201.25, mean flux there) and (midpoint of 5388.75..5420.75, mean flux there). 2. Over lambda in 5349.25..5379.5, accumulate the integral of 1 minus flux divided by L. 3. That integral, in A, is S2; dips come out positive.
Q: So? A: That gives -1.90 A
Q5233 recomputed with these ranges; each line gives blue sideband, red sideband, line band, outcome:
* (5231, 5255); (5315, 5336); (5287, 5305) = -0.010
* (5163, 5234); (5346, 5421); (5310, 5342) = -0.053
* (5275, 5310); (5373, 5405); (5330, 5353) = 0.008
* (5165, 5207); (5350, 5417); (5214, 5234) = -0.153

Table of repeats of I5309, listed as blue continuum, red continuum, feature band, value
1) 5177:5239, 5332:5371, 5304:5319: -0.9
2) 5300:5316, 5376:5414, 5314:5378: 0.8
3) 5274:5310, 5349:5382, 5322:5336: 0.5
